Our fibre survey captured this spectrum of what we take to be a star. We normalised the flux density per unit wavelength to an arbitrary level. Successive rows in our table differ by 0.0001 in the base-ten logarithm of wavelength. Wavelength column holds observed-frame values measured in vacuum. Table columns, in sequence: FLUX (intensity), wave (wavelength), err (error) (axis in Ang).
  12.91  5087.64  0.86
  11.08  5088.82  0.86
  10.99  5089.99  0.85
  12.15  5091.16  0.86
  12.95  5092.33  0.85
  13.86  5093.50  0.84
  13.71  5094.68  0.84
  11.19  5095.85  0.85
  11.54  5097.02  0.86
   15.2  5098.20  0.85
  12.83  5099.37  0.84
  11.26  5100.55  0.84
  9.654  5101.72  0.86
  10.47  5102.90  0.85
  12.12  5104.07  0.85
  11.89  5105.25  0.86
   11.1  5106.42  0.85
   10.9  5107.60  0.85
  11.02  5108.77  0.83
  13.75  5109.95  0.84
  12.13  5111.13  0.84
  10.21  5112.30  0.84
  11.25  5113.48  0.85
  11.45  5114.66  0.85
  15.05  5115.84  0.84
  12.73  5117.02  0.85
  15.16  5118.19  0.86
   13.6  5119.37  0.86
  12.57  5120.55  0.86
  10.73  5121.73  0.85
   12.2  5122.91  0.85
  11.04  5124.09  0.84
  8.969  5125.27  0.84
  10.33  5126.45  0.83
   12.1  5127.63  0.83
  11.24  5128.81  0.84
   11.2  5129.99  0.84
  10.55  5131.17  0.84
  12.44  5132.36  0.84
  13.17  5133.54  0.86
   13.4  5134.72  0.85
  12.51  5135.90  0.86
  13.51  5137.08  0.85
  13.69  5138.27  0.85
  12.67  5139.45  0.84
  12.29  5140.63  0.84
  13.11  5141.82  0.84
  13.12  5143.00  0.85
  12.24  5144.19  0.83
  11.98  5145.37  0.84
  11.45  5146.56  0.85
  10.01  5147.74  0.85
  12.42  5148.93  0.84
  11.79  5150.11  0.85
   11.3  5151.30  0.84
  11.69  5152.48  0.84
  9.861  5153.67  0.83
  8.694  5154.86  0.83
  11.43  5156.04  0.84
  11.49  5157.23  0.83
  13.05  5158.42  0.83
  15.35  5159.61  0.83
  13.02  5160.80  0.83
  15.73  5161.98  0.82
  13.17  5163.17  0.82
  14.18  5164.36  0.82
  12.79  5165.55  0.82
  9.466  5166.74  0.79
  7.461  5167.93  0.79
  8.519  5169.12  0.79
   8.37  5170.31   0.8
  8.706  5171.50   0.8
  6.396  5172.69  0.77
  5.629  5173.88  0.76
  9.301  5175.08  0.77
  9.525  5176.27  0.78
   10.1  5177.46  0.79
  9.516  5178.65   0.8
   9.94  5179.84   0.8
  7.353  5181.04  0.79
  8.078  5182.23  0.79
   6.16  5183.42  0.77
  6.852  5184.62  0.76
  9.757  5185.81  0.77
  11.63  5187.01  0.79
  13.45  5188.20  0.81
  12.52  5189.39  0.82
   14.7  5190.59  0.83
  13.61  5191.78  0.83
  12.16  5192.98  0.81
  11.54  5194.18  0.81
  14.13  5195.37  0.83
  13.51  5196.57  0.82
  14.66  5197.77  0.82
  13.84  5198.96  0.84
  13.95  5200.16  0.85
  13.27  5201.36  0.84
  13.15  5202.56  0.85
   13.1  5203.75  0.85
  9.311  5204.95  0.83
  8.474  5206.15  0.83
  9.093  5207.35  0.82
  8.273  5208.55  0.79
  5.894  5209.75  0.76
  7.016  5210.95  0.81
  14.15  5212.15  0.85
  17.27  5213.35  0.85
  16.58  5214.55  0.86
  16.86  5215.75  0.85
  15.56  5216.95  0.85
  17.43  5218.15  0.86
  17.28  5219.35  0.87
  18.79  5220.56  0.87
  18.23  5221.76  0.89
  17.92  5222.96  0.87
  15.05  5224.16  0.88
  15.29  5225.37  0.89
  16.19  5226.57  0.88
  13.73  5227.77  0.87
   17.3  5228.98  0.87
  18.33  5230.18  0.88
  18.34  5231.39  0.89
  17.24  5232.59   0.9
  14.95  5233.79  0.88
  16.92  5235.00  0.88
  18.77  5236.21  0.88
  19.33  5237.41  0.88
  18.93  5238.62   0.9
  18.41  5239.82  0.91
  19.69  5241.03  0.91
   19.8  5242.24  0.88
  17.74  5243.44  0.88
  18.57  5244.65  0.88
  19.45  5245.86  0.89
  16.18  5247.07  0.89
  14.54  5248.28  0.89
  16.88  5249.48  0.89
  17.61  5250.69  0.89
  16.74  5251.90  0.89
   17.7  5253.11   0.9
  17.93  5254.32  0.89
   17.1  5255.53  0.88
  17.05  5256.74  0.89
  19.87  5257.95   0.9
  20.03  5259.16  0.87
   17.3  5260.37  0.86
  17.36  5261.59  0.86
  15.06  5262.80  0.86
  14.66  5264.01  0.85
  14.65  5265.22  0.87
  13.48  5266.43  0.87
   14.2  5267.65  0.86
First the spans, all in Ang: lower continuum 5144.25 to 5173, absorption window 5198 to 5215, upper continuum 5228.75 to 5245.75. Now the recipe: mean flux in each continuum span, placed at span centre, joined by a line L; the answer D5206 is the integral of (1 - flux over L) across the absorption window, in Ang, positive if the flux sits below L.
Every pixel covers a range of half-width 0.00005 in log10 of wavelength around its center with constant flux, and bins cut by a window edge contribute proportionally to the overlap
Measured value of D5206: 4.2 Ang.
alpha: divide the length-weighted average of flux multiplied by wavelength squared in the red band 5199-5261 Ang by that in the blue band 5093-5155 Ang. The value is 1.39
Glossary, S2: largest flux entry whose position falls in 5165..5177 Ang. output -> 12.79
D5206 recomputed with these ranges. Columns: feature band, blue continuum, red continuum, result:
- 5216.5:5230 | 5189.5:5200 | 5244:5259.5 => -1.0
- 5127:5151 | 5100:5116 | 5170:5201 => -2.3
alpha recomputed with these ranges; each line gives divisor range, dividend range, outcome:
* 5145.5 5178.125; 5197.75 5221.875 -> 1.26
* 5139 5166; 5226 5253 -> 1.47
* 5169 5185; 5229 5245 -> 2.28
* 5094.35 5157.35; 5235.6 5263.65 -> 1.57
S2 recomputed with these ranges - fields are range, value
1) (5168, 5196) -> 14.7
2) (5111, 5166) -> 15.73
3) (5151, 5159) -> 13.05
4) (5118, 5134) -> 15.16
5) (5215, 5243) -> 19.8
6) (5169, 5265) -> 20.03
